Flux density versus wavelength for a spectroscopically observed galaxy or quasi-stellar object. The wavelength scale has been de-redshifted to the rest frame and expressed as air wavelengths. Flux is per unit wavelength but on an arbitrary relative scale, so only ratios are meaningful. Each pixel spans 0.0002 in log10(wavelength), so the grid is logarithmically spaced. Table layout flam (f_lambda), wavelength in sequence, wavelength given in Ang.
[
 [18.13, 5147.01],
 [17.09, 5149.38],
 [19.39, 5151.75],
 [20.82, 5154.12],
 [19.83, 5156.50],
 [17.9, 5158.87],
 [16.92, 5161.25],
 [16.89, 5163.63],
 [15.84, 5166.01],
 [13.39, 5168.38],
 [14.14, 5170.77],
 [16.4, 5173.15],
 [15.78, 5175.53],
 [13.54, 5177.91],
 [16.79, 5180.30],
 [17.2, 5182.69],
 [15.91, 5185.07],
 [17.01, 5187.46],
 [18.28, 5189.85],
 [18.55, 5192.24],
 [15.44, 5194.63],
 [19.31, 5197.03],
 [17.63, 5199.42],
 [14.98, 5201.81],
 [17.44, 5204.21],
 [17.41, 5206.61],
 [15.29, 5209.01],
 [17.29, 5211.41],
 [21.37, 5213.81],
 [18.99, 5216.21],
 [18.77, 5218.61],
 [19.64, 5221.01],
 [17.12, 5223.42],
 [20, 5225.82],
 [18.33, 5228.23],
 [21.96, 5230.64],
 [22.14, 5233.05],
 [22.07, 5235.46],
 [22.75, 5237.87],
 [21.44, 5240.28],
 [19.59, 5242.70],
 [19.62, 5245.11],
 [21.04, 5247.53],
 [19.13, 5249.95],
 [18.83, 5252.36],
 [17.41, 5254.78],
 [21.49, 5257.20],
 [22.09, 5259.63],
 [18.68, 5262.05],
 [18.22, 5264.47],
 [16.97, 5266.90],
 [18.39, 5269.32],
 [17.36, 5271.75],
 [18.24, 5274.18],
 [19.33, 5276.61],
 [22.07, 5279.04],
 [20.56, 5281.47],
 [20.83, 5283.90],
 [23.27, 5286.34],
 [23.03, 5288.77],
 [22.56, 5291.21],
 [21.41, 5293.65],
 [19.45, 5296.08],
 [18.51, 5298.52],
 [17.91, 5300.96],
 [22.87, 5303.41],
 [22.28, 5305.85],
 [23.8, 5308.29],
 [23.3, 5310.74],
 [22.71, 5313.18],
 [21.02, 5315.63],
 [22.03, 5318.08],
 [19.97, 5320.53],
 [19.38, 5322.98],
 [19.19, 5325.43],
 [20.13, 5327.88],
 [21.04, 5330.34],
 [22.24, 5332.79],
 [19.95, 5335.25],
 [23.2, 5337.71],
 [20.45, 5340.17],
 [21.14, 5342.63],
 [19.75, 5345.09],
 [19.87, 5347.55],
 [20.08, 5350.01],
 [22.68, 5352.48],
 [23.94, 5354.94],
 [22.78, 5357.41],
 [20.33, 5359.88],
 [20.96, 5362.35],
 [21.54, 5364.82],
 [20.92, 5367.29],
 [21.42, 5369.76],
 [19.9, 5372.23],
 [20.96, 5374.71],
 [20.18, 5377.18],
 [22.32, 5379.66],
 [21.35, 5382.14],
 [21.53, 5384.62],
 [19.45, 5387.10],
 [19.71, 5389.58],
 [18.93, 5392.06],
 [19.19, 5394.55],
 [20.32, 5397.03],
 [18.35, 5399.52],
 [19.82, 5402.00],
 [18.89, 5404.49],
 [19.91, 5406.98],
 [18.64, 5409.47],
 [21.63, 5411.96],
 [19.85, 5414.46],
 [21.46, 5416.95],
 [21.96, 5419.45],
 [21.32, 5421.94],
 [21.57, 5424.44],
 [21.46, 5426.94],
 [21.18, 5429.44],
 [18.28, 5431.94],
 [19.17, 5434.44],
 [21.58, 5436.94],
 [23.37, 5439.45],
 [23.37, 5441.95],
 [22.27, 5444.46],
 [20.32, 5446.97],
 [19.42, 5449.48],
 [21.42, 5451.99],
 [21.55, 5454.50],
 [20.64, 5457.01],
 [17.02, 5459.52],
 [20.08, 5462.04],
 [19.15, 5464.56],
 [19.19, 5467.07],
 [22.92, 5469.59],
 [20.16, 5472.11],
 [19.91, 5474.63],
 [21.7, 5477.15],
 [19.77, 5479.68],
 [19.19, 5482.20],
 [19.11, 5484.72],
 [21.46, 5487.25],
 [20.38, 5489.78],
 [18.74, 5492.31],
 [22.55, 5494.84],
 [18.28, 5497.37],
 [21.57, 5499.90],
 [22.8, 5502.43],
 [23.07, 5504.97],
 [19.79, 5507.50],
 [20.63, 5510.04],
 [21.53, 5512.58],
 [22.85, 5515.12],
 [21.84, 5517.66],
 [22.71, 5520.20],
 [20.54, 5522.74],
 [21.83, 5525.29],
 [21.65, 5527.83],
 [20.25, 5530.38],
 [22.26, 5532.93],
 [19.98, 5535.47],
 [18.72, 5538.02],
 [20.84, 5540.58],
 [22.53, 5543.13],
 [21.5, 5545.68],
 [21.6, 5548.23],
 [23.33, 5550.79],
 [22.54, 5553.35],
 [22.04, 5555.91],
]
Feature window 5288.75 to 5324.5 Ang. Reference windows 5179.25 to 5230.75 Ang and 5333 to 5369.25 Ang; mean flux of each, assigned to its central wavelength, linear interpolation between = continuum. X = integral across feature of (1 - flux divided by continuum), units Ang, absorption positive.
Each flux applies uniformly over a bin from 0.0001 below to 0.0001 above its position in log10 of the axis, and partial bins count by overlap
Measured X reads -1.8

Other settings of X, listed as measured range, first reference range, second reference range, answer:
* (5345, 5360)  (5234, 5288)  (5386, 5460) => -1.0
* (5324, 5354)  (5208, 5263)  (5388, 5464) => -1.0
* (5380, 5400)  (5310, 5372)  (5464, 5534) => 1.0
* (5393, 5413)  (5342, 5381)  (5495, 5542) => 1.5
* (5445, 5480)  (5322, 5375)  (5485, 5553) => 1.5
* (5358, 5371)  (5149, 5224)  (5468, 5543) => -1.2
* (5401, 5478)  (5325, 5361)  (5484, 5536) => 2.0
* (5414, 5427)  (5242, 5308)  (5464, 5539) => -0.5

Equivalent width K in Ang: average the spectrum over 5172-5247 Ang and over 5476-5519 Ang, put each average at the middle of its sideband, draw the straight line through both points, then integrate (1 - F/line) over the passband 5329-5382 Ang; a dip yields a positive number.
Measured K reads -4.25 Ang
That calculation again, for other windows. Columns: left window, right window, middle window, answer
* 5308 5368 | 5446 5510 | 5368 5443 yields 1.0 Ang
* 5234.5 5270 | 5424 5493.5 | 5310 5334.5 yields -1.2 Ang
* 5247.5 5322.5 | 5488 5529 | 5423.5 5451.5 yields -0.1 Ang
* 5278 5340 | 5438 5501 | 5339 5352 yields 0.4 Ang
